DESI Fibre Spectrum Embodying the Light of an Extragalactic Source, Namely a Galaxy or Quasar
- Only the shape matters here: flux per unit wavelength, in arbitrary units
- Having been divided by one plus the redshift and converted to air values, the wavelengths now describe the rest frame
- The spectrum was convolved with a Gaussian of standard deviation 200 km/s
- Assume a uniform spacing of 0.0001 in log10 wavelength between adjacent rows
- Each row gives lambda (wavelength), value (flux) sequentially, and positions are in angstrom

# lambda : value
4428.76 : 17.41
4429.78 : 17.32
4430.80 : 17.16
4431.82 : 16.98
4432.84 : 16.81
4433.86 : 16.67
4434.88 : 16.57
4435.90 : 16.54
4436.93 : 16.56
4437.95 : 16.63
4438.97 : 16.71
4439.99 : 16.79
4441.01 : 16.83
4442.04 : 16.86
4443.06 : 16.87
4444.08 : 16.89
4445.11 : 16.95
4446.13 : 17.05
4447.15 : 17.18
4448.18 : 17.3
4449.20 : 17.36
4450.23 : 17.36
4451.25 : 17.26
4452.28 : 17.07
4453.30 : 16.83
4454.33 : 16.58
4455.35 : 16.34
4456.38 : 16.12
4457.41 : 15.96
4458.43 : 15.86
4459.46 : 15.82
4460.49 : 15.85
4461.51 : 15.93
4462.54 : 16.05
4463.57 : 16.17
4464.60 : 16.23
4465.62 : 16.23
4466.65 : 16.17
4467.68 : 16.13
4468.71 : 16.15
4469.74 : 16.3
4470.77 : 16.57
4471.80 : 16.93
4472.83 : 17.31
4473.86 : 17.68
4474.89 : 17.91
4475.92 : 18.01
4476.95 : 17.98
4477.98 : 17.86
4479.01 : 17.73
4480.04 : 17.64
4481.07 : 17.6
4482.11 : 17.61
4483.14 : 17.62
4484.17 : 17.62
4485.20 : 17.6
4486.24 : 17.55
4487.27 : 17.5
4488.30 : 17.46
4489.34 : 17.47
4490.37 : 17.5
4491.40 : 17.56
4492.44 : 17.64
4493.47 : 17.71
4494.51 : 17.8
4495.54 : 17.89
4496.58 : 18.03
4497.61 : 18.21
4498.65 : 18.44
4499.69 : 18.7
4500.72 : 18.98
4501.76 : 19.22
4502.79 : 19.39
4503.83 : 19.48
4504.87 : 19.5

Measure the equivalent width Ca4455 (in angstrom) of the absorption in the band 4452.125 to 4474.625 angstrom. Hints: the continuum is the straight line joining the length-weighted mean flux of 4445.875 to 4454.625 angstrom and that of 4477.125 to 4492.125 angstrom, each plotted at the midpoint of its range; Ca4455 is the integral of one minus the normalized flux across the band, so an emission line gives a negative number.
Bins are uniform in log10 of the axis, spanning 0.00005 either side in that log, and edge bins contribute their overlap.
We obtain 1.2 angstrom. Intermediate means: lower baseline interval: 17.1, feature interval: 16.4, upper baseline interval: 17.6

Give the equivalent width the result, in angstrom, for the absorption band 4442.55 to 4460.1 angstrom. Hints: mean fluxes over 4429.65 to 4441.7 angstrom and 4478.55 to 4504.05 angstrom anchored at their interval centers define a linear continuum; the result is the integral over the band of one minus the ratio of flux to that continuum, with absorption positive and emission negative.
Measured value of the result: 0.4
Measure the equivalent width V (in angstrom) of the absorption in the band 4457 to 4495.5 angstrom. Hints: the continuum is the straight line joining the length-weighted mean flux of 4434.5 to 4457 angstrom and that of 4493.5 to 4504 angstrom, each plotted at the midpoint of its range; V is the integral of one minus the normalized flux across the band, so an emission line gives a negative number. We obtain 1.7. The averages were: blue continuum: 16.8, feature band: 17.1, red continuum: 18.5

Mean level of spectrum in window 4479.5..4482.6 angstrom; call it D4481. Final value 17.6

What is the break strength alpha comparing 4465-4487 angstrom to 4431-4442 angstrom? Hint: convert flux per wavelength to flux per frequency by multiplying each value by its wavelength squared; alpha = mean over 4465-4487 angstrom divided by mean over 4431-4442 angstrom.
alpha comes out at 1.0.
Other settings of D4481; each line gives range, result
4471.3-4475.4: 17.5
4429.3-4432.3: 17.2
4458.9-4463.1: 15.9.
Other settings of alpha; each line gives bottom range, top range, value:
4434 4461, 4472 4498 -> 1.08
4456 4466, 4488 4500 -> 1.13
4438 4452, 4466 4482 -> 1.02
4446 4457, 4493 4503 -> 1.11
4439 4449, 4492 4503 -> 1.11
